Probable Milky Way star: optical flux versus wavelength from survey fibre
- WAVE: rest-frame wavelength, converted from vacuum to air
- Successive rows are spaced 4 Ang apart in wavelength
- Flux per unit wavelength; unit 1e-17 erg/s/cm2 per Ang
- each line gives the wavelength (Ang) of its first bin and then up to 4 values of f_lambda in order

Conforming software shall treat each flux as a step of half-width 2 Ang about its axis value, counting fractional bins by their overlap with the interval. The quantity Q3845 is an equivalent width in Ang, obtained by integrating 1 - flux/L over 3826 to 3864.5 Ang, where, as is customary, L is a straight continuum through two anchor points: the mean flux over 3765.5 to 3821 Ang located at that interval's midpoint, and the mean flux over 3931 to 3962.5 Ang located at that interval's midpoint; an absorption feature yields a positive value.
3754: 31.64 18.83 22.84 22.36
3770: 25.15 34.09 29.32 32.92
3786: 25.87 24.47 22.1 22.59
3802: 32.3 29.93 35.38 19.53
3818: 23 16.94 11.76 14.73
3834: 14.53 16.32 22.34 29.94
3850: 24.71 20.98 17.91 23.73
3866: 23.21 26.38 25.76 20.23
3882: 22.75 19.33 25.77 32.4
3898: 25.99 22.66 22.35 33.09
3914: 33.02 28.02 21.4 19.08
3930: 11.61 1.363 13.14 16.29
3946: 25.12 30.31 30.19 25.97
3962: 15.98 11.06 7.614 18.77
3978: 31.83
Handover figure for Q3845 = 6.8 Ang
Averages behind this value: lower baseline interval 27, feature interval 20.2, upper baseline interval 19.7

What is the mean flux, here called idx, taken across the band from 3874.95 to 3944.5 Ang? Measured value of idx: 21.8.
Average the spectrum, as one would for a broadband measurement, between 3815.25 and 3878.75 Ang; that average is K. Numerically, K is 20.8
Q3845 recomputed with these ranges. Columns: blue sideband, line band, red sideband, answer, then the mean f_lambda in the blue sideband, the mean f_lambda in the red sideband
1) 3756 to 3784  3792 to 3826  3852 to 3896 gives 1.30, 26.5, 23.5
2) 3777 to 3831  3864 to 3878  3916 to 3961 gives -1.34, 24.4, 20.1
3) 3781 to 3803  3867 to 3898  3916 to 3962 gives -3.22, 26.2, 20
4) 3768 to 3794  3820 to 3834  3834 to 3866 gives 5.53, 28.1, 21.9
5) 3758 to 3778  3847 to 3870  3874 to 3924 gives 2.52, 25.7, 25.6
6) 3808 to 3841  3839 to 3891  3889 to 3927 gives -1.11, 19.1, 26.6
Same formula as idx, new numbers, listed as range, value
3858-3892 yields 23.1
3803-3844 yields 20.7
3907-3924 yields 28.5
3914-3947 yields 17.7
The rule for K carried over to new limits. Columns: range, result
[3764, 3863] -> 23.7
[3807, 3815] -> 28.8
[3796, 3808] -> 28.3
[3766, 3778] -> 28.4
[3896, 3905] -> 24.1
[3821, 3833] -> 14.3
